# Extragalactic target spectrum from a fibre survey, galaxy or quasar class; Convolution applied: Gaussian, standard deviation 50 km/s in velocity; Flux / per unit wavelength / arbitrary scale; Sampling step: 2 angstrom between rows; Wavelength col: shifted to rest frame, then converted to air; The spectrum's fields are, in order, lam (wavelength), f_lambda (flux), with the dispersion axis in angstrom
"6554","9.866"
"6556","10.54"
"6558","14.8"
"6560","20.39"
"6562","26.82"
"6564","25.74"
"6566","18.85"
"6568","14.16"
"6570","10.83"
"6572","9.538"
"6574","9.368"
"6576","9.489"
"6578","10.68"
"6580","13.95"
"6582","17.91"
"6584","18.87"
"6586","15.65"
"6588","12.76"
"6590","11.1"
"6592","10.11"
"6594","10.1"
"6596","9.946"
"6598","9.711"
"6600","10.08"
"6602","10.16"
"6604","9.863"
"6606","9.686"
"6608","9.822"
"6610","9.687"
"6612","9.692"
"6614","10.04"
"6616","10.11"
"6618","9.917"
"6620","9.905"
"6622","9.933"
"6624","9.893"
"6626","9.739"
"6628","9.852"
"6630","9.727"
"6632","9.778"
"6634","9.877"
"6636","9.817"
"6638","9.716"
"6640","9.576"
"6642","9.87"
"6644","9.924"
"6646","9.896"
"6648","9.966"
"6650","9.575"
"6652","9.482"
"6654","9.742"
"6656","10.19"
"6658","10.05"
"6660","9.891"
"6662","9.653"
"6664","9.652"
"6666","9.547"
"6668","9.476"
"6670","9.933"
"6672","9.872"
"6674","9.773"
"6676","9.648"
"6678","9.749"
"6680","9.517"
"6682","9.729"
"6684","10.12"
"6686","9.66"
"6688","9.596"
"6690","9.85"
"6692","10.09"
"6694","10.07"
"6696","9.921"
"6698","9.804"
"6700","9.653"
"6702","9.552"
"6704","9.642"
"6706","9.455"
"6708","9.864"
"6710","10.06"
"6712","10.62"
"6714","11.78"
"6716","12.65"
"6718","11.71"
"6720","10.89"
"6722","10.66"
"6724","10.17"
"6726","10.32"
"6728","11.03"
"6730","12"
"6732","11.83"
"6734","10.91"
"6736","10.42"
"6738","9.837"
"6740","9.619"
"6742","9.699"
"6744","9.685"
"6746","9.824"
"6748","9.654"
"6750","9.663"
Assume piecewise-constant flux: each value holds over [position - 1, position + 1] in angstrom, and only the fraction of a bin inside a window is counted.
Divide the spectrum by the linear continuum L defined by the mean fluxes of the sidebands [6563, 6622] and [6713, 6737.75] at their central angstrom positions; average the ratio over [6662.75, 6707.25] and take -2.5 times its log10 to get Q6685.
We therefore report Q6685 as 0.17 mag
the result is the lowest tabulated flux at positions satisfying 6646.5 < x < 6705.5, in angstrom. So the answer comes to 9.476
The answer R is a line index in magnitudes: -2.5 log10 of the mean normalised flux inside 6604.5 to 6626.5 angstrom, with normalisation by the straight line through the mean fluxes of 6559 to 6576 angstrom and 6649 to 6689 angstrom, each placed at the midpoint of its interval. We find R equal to 0.33 mag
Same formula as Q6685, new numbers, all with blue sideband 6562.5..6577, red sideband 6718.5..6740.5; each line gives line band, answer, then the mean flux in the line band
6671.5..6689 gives 0.22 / 9.74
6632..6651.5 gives 0.29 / 9.79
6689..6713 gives 0.16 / 9.88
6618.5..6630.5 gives 0.32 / 9.85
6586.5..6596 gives 0.24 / 11.1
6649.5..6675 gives 0.25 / 9.76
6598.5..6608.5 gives 0.35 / 9.92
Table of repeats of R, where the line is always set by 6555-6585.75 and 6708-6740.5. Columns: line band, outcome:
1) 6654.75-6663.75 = 0.28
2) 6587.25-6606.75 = 0.38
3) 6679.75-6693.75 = 0.22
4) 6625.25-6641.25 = 0.36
